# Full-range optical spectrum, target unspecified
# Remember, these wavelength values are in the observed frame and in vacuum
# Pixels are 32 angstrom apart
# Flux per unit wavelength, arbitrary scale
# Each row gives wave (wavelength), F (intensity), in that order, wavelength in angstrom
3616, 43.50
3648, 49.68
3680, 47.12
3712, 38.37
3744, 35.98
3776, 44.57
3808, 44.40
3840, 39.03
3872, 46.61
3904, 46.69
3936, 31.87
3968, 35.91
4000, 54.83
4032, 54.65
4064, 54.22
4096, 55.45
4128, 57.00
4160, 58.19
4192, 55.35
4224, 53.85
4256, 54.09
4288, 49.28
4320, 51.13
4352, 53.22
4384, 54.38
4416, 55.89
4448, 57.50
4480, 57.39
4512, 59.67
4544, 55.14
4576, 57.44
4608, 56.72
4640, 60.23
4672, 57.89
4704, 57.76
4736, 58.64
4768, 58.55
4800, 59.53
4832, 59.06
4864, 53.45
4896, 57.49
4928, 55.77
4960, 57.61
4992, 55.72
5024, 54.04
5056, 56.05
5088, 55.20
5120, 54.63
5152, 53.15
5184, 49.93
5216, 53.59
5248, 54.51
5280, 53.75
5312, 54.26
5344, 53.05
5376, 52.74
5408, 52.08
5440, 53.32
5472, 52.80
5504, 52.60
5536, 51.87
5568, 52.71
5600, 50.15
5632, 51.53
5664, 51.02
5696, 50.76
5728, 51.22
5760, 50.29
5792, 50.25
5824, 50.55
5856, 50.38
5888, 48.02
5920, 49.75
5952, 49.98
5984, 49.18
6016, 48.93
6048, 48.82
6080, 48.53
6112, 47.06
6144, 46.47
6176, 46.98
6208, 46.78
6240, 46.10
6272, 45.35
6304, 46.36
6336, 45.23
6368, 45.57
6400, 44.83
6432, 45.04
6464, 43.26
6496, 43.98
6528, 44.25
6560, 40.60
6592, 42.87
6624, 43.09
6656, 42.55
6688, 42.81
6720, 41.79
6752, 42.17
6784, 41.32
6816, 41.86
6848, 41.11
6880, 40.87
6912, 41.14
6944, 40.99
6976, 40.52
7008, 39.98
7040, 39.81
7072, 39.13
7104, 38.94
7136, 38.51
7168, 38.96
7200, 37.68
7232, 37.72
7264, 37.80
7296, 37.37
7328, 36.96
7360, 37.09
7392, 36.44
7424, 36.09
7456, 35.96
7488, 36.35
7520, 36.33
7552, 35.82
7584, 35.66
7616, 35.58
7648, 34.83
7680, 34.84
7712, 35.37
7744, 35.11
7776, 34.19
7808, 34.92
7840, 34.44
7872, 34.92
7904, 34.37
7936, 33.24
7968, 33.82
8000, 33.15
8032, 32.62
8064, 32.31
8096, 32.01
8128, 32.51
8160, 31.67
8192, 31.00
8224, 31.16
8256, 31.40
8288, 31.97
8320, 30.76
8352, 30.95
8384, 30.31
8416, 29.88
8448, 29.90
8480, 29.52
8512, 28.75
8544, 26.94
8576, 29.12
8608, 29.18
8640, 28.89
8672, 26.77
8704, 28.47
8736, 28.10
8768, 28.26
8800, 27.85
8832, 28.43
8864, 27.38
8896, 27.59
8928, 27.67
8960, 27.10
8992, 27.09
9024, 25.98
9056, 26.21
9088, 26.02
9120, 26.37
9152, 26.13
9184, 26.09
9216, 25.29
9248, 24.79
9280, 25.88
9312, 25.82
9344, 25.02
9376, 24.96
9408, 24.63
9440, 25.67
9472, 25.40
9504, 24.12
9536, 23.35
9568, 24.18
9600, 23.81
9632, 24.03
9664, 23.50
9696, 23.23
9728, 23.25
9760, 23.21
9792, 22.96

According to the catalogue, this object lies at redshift 0.00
